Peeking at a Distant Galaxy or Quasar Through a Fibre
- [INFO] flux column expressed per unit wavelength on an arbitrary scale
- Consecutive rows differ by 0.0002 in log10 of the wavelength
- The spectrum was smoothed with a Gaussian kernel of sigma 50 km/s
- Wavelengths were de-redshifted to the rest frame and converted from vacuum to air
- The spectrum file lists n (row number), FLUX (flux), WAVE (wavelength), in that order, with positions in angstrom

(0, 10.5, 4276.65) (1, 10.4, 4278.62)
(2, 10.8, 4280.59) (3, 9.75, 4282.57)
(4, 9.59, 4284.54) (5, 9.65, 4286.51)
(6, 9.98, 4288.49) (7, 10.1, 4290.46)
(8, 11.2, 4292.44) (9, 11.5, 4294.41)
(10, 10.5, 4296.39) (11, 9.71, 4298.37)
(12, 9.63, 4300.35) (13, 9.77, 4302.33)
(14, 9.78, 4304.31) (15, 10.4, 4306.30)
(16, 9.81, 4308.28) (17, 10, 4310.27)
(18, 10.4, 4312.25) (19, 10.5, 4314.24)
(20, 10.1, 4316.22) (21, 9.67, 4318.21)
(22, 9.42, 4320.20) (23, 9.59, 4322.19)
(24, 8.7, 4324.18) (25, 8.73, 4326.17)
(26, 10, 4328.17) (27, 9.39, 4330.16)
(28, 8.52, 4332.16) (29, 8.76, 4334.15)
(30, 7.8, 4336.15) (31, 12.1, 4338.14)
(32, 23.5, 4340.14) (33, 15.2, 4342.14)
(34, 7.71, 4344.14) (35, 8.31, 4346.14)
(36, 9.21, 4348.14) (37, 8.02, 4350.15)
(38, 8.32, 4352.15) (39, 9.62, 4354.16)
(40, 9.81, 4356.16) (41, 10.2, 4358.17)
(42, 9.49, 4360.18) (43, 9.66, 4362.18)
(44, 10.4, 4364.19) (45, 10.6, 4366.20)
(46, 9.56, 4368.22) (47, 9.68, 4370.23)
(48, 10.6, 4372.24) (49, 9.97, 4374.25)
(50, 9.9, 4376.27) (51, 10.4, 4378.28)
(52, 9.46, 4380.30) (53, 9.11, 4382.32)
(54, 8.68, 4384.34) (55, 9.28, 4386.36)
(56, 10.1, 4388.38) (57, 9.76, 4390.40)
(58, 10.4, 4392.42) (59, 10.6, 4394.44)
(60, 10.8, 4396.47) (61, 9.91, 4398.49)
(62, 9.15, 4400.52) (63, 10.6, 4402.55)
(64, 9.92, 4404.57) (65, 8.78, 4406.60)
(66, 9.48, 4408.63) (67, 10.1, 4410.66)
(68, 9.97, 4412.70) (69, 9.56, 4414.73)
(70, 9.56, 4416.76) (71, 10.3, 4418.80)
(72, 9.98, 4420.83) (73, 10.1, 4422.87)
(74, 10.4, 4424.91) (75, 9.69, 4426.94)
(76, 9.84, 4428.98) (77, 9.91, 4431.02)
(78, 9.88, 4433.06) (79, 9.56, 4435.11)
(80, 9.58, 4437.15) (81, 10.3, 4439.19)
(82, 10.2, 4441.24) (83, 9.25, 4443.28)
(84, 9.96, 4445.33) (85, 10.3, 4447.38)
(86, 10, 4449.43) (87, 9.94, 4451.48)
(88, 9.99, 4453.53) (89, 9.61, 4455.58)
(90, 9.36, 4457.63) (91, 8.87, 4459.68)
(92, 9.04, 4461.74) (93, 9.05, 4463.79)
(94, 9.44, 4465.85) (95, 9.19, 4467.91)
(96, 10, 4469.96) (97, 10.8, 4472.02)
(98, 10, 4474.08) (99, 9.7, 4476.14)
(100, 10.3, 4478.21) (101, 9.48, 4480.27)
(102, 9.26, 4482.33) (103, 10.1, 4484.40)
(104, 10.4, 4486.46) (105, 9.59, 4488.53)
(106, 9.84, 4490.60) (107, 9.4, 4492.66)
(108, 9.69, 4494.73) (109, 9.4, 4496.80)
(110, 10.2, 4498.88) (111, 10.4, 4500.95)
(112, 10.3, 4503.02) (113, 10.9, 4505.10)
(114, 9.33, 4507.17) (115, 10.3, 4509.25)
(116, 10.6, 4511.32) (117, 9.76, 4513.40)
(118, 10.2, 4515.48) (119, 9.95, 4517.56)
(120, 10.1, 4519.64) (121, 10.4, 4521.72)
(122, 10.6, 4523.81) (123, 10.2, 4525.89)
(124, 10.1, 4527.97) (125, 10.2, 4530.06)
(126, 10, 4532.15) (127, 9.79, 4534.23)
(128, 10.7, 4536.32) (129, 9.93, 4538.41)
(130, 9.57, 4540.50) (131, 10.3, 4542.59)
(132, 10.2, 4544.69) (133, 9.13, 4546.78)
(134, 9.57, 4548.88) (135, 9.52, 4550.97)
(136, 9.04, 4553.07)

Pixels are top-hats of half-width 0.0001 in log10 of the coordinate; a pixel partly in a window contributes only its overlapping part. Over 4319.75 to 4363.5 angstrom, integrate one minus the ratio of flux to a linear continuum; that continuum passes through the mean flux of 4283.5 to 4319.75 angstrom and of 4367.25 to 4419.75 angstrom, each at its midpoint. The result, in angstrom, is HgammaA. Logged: -0.49 angstrom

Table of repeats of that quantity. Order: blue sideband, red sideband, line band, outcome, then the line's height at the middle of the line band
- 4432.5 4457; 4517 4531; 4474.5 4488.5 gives 0.25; 10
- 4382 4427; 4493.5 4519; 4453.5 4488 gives 1.13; 10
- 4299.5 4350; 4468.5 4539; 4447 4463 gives 0.80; 10.1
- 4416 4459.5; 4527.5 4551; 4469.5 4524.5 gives -0.72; 9.91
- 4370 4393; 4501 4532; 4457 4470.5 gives 1.06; 10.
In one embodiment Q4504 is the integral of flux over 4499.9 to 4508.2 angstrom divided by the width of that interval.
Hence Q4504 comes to 10.2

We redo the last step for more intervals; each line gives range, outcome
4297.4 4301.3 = 9.67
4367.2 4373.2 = 9.94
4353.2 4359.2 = 9.88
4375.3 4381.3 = 9.92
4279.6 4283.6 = 10.3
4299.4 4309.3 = 9.87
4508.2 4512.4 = 10.4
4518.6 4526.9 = 10.3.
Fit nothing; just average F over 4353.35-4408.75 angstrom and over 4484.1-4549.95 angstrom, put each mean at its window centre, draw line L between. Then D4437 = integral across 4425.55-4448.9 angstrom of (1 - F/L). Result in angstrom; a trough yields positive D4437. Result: 0.1 angstrom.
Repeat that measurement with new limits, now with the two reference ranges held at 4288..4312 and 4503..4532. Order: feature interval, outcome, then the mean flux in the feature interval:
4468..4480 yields 0.2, 10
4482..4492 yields 0.3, 9.87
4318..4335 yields 1.7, 9.18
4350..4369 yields 1.1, 9.64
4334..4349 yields -2.3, 11.8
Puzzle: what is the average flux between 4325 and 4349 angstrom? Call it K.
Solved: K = 10.8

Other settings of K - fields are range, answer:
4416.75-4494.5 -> 9.8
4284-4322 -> 10.1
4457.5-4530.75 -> 9.91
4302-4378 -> 10.1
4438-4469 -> 9.63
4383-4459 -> 9.85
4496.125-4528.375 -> 10.2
